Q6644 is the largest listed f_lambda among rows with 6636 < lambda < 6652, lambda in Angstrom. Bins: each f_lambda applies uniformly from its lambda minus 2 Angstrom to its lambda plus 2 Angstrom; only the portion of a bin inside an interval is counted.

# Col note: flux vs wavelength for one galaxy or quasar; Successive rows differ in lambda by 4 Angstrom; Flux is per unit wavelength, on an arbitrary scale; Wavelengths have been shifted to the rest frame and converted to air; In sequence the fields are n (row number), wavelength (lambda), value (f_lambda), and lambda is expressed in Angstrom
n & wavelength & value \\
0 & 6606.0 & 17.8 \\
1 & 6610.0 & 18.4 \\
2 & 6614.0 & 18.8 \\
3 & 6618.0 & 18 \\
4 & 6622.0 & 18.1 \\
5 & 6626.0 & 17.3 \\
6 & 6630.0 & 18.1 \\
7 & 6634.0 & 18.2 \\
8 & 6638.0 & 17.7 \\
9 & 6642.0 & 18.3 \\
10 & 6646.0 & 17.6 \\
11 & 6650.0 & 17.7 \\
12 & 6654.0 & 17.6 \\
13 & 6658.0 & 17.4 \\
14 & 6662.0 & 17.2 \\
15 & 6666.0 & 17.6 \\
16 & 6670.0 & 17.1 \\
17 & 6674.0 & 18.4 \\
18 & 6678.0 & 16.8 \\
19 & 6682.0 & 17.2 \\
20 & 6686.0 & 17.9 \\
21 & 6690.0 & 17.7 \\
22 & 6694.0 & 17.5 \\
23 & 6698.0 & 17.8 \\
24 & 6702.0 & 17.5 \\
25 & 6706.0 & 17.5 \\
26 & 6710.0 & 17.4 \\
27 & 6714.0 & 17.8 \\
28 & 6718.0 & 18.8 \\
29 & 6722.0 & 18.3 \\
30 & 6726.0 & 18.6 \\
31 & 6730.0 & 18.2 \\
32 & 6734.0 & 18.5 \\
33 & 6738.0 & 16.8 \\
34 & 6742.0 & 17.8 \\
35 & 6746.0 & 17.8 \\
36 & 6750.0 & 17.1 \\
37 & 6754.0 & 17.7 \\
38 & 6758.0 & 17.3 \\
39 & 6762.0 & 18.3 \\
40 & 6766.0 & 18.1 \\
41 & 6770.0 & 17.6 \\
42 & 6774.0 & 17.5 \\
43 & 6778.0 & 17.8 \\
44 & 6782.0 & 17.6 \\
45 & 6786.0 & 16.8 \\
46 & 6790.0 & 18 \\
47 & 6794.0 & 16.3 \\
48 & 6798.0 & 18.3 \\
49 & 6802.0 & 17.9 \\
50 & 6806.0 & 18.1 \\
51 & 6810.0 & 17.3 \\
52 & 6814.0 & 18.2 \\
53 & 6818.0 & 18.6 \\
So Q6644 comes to 18.3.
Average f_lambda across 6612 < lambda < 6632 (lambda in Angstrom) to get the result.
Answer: 18.1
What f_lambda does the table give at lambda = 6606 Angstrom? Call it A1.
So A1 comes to 17.8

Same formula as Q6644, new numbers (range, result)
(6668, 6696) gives 18.4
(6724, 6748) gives 18.6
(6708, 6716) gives 17.8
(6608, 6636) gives 18.8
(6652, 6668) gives 17.6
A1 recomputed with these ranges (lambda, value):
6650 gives 17.7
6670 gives 17.1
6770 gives 17.6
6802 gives 17.9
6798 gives 18.3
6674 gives 18.4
